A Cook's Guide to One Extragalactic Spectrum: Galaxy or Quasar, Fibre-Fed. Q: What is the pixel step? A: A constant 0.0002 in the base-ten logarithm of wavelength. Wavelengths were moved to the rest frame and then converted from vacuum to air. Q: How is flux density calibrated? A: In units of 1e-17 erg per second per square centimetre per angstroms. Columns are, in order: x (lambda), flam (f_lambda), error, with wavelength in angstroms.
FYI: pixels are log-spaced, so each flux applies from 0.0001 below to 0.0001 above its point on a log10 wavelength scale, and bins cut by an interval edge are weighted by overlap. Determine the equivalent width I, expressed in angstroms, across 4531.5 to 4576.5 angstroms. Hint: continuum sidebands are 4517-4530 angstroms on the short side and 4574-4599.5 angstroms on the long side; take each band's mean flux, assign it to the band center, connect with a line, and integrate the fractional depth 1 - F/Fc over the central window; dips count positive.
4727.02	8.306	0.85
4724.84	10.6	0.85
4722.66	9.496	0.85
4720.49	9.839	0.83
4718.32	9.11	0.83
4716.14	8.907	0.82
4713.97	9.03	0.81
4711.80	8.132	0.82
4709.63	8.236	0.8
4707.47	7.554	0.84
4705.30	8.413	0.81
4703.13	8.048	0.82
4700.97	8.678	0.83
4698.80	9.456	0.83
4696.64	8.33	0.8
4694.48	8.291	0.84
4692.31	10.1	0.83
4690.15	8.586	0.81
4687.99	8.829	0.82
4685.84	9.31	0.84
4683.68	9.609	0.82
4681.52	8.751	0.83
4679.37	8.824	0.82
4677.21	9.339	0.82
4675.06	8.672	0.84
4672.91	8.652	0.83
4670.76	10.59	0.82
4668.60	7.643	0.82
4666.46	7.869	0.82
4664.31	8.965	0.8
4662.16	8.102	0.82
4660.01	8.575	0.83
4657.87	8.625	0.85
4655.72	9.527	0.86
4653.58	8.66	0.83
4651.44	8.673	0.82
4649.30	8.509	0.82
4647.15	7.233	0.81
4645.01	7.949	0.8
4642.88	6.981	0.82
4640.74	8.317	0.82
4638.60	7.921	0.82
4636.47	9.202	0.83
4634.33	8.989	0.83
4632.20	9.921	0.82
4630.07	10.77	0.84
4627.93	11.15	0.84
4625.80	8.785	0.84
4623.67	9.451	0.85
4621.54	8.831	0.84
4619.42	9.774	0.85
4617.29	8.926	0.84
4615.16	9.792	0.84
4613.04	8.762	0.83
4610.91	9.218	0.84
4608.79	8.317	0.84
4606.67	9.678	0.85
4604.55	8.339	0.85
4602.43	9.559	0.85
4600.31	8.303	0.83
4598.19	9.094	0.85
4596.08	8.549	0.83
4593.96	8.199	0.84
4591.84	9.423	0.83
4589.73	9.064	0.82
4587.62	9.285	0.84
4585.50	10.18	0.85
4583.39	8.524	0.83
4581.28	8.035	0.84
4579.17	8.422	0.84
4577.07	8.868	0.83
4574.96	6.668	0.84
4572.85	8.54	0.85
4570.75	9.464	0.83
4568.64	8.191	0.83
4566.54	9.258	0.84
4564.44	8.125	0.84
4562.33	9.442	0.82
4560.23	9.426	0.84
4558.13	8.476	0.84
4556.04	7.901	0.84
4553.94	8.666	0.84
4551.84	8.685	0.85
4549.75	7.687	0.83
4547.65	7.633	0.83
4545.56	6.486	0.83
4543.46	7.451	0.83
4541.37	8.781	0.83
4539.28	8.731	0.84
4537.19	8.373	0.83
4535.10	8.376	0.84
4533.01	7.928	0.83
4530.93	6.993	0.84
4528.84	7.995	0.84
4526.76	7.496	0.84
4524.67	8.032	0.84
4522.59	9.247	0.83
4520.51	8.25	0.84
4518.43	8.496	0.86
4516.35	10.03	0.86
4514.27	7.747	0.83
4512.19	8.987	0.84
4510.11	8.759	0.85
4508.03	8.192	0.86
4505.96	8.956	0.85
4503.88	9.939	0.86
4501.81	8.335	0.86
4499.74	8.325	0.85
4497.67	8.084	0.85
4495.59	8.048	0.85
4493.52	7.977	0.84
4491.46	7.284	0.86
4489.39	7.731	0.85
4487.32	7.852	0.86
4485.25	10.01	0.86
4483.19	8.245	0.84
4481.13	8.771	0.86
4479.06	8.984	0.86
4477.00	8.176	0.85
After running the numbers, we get 1.1 angstroms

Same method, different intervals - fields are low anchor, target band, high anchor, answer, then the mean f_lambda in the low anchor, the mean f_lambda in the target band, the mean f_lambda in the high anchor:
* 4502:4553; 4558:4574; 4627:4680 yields -0.81 angstroms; 8.3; 8.87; 8.78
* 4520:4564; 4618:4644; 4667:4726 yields -1.69 angstroms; 8.19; 9.17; 8.92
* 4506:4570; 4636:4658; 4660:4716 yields 0.84 angstroms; 8.34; 8.29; 8.72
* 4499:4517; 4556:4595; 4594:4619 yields 0.73 angstroms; 8.79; 8.73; 8.95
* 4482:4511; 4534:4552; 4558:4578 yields 1.21 angstroms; 8.41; 7.99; 8.65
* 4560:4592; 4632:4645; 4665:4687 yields 0.67 angstroms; 8.77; 8.42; 8.93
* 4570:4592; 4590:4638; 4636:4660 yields -3.87 angstroms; 8.74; 9.21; 8.32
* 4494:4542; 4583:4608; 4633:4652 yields -2.20 angstroms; 8.43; 9.02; 8.21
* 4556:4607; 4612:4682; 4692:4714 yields -2.04 angstroms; 8.77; 8.87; 8.49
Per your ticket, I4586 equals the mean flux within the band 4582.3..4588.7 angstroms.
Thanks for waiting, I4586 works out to 9.32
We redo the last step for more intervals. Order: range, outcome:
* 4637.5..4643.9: 7.75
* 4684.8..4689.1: 9.08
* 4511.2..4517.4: 8.92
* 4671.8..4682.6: 8.86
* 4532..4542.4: 8.44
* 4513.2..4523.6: 8.75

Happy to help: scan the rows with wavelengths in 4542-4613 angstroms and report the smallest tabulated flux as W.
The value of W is 6.486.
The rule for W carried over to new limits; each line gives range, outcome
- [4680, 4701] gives 8.291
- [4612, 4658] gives 6.981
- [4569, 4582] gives 6.668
